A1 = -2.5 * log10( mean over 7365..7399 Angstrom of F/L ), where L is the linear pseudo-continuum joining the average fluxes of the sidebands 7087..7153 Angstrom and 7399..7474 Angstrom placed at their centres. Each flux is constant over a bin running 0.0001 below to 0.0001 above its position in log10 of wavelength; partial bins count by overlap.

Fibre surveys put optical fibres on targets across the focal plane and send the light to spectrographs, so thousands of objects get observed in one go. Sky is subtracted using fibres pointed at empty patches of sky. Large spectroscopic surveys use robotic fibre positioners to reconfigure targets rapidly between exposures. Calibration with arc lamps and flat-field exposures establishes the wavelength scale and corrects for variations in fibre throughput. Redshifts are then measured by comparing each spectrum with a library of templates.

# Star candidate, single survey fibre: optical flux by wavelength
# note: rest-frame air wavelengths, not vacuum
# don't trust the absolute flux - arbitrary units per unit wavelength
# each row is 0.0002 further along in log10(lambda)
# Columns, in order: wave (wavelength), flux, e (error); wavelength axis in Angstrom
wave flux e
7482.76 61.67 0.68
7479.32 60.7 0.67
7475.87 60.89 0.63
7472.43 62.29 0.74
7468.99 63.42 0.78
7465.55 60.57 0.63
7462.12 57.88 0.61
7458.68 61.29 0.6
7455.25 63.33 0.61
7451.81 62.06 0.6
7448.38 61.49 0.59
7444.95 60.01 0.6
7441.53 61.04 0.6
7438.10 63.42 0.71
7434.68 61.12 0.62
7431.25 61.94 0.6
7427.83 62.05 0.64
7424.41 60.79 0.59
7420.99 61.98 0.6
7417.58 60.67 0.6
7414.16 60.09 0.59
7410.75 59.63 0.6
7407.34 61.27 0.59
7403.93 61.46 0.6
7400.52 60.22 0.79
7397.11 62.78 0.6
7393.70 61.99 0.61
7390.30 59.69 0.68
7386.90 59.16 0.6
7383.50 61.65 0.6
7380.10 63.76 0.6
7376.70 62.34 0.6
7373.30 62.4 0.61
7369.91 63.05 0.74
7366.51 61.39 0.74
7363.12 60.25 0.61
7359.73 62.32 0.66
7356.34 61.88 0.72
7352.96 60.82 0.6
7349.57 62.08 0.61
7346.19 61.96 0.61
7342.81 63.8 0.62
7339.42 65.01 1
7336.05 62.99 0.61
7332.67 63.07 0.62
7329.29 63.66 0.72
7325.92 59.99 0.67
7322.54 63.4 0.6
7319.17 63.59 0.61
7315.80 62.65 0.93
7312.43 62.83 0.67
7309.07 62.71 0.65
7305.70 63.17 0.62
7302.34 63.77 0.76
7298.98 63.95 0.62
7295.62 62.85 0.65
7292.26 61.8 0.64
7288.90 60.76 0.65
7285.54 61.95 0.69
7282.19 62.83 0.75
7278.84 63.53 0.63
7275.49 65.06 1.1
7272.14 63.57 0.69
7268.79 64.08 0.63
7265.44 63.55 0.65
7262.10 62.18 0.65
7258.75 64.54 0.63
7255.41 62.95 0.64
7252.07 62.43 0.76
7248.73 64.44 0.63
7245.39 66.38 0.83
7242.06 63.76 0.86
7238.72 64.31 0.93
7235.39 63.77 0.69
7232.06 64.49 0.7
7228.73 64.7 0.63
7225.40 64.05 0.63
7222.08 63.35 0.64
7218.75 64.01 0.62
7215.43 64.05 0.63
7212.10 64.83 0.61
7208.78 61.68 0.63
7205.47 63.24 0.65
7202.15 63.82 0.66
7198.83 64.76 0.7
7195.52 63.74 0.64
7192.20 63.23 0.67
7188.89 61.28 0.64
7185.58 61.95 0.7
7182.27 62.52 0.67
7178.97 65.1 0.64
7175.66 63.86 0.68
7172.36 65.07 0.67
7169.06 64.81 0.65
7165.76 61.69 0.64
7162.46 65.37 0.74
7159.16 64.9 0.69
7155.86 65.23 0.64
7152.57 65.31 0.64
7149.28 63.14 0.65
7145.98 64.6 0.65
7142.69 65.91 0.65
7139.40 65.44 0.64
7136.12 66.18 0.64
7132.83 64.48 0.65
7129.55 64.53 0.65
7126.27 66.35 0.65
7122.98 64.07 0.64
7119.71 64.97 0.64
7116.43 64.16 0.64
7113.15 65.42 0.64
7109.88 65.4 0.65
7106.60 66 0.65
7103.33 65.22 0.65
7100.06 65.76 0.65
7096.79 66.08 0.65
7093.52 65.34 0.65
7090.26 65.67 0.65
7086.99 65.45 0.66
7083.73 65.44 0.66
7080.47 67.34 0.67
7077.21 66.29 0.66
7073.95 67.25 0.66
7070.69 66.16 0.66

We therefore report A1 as 0.00 mag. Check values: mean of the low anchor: 65.2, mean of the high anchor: 61.3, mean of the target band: 61.8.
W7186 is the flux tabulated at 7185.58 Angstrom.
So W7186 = 61.95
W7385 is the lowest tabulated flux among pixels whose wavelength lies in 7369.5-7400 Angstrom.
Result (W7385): 59.16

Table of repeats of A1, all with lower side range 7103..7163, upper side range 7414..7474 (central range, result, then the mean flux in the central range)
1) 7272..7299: 0.008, 62.8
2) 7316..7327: 0.007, 62.5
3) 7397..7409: 0.012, 61.2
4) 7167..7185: 0.008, 64.1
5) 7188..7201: 0.017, 63.4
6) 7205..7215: 0.014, 63.4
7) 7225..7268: -0.004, 64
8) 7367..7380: -0.006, 62.6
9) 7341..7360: 0.007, 62.1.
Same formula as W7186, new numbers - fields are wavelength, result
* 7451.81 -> 62.06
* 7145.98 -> 64.6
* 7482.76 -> 61.67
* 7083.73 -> 65.44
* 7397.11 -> 62.78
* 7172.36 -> 65.07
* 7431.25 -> 61.94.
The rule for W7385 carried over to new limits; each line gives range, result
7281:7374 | 59.99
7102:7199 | 61.28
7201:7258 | 61.68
